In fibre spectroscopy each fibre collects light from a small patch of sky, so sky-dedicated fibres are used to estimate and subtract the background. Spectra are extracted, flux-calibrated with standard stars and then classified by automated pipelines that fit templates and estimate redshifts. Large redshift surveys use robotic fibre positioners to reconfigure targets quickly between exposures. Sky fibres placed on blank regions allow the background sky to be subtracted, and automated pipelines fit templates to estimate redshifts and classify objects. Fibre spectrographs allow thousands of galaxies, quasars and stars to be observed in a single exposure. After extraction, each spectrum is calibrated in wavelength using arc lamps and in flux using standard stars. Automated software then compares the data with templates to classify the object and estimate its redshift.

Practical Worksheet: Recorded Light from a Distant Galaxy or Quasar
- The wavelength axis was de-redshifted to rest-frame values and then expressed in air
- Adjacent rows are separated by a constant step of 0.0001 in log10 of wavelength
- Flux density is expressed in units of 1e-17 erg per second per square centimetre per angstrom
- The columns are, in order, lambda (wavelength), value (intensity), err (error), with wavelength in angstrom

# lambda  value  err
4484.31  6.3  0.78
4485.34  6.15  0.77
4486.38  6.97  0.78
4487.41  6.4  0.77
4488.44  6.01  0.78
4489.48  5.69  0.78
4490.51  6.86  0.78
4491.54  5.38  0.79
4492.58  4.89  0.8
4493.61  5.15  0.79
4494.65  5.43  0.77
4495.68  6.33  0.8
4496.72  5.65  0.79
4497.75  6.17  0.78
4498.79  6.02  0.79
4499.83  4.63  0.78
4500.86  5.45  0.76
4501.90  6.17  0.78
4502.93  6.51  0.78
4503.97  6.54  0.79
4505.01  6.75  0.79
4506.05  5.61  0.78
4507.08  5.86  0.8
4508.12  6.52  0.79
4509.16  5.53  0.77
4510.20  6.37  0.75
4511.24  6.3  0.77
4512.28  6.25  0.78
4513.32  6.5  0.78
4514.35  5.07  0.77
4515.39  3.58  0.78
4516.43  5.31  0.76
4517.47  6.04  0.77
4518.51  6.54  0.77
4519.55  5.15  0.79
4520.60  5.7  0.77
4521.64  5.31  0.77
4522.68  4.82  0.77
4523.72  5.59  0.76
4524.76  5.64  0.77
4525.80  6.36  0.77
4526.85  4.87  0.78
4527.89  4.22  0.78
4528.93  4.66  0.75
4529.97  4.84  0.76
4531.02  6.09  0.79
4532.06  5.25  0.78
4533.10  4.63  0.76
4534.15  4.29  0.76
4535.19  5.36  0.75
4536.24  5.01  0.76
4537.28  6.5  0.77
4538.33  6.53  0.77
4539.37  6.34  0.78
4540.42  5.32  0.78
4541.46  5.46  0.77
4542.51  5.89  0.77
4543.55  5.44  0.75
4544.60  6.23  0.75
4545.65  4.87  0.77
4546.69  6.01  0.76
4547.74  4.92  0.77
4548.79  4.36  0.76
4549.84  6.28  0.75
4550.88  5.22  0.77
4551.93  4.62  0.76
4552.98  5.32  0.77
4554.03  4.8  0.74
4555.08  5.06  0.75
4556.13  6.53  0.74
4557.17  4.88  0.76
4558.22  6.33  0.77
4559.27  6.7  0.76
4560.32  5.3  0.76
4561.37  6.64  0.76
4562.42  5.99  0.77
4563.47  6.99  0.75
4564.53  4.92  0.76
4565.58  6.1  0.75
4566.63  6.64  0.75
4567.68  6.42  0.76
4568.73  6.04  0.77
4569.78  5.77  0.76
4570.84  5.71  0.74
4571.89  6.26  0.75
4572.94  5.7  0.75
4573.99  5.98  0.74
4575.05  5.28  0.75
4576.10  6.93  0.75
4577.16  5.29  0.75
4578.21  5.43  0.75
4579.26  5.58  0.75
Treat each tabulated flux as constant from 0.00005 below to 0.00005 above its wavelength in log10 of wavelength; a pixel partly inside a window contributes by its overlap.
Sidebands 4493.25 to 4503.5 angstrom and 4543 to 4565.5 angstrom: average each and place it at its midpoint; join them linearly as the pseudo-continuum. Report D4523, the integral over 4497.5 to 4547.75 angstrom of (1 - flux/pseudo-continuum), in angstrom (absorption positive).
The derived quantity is 0.69 angstrom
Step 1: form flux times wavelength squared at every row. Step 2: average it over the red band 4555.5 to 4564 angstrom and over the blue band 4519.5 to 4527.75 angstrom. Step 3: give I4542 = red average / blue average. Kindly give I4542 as 1.2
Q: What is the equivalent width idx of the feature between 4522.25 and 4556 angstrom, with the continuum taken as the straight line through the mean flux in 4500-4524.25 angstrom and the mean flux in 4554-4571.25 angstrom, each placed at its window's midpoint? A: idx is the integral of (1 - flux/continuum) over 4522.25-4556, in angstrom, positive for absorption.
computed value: 3.0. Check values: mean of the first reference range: 5.79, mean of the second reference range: 5.96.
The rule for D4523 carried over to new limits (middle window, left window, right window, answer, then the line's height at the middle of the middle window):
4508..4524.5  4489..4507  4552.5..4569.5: 0.63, 5.86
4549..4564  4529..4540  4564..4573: 0.14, 5.78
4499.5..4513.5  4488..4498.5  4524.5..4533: -1.34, 5.55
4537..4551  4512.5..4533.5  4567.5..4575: -0.22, 5.58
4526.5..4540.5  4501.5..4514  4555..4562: 1.88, 6.1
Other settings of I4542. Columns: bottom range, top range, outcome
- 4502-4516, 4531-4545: 0.95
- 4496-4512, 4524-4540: 0.91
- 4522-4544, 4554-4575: 1.12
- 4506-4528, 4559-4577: 1.10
